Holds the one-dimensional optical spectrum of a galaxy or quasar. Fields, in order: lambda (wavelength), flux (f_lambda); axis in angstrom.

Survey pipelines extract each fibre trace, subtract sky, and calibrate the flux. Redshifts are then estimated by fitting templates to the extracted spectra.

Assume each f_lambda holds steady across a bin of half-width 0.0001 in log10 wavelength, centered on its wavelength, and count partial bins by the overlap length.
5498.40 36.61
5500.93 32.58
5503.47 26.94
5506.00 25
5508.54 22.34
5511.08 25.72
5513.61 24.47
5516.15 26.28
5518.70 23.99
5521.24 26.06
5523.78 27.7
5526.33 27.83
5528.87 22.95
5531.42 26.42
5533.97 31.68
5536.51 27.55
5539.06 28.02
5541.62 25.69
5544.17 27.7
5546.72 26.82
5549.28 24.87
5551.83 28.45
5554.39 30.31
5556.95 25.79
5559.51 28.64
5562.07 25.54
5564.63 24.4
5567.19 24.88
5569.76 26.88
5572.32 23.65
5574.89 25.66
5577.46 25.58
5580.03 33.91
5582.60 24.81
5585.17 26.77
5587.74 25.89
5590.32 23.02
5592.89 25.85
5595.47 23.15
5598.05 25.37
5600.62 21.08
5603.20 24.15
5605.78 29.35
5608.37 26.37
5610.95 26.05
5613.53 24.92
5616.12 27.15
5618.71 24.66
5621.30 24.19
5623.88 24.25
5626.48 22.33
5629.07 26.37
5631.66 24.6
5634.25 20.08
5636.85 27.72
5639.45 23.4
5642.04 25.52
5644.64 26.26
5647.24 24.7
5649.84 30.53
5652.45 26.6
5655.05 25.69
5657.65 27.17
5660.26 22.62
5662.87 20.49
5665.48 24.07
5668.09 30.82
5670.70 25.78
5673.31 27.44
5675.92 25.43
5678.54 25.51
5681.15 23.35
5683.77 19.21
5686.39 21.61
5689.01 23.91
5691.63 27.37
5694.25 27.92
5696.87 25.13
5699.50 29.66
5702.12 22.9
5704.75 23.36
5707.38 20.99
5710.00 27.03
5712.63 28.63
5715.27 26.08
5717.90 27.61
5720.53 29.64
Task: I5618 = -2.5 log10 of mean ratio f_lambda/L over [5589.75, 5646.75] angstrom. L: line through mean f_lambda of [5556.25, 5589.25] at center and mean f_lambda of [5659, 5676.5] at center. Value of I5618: 0.04 mag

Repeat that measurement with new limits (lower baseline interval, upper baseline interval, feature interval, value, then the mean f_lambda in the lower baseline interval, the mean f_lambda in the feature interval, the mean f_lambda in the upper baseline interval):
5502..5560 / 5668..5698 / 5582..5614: 0.032 mag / 26.6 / 25.2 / 25.1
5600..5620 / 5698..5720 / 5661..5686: 0.056 mag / 25.6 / 24.5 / 25.9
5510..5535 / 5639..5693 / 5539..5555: -0.047 mag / 26.3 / 27.2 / 25.1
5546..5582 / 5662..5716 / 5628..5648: 0.041 mag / 26.8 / 24.8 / 25.1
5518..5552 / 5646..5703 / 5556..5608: 0.026 mag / 26.8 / 25.7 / 25.4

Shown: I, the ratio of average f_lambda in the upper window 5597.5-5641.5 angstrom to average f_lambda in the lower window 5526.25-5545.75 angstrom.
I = 0.91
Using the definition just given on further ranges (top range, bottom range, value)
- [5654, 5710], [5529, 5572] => 0.92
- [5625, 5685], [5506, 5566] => 0.95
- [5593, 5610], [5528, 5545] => 0.92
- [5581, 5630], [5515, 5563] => 0.93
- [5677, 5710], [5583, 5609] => 0.97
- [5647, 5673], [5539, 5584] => 0.97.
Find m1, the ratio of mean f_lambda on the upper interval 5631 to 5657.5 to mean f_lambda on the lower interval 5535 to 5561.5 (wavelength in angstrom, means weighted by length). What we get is 0.94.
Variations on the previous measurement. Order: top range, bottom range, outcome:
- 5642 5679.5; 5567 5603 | 1.02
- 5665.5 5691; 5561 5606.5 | 0.97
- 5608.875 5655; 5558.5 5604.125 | 0.99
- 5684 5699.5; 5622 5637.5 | 1.04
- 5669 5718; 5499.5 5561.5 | 0.94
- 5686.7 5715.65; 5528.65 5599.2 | 0.97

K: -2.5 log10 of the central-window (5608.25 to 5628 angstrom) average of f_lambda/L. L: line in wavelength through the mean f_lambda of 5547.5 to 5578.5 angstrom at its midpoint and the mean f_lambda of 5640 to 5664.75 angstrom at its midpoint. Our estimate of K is 0.03 mag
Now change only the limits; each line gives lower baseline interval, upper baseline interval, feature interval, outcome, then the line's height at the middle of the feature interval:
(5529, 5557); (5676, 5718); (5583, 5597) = 0.074 mag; 26.7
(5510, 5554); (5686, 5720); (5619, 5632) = 0.078 mag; 26.2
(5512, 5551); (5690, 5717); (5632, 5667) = 0.047 mag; 26.1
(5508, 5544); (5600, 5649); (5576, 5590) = -0.062 mag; 25.6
